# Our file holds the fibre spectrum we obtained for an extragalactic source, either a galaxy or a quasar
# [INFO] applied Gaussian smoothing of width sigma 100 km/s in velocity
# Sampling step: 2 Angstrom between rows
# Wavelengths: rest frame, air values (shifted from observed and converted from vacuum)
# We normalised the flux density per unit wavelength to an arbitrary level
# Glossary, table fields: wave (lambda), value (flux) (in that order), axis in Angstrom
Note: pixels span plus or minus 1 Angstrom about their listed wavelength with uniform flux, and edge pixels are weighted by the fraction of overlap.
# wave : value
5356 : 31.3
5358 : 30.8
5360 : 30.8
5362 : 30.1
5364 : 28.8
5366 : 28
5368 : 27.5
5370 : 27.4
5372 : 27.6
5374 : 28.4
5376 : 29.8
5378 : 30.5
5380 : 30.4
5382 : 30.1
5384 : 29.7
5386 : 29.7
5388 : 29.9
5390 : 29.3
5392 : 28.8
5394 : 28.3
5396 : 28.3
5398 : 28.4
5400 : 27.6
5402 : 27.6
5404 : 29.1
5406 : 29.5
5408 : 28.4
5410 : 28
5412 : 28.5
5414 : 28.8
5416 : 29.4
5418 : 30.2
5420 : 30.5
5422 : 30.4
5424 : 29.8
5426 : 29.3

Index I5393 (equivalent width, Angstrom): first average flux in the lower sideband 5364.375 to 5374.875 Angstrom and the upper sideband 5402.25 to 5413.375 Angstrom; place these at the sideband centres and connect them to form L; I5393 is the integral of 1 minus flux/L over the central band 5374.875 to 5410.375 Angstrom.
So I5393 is -1.0 Angstrom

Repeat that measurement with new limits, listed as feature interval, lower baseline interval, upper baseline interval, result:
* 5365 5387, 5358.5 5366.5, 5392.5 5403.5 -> 0.0 Angstrom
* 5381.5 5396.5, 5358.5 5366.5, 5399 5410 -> -0.2 Angstrom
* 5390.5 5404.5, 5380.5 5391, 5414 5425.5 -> 0.7 Angstrom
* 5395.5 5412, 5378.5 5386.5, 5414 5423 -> 0.9 Angstrom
